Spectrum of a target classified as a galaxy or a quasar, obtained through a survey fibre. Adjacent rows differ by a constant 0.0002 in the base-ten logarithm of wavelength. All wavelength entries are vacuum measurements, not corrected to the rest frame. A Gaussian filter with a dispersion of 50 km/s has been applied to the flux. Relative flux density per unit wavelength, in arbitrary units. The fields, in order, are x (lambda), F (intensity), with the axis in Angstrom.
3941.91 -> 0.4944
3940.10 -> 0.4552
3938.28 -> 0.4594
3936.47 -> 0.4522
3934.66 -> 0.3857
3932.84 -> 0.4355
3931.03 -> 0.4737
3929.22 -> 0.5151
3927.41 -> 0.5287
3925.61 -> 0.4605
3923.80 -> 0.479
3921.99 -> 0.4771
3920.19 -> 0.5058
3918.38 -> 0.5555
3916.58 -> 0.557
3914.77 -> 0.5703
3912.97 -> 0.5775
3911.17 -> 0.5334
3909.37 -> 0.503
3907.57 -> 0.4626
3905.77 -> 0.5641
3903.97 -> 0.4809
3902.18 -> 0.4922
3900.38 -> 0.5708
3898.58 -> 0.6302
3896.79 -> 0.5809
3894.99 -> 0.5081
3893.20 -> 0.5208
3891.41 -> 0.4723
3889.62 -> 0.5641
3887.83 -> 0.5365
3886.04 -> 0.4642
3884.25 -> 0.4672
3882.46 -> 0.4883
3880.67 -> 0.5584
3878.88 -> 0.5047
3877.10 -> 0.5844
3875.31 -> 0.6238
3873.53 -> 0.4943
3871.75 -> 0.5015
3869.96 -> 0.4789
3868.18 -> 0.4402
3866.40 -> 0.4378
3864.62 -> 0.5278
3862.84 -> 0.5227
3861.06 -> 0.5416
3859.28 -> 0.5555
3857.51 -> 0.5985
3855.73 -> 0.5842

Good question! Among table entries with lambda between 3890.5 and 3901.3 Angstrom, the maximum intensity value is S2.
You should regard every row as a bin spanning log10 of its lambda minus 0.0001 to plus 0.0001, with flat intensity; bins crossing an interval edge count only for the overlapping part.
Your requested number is 0.6302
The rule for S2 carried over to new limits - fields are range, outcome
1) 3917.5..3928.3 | 0.5555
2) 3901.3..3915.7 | 0.5775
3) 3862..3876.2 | 0.6238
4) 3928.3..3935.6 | 0.5151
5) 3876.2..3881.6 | 0.5844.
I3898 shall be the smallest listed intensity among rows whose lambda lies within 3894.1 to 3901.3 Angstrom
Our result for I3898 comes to 0.5081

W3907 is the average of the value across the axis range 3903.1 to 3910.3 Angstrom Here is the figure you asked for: 0.503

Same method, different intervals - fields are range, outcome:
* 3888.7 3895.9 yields 0.517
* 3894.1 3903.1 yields 0.556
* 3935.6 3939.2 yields 0.455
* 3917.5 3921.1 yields 0.53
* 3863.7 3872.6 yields 0.477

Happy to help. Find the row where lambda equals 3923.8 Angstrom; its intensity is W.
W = 0.479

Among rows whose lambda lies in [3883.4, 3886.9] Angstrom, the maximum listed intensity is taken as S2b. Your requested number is 0.4672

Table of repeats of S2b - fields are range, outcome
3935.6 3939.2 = 0.4594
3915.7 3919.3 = 0.557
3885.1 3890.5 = 0.5641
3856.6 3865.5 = 0.5985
